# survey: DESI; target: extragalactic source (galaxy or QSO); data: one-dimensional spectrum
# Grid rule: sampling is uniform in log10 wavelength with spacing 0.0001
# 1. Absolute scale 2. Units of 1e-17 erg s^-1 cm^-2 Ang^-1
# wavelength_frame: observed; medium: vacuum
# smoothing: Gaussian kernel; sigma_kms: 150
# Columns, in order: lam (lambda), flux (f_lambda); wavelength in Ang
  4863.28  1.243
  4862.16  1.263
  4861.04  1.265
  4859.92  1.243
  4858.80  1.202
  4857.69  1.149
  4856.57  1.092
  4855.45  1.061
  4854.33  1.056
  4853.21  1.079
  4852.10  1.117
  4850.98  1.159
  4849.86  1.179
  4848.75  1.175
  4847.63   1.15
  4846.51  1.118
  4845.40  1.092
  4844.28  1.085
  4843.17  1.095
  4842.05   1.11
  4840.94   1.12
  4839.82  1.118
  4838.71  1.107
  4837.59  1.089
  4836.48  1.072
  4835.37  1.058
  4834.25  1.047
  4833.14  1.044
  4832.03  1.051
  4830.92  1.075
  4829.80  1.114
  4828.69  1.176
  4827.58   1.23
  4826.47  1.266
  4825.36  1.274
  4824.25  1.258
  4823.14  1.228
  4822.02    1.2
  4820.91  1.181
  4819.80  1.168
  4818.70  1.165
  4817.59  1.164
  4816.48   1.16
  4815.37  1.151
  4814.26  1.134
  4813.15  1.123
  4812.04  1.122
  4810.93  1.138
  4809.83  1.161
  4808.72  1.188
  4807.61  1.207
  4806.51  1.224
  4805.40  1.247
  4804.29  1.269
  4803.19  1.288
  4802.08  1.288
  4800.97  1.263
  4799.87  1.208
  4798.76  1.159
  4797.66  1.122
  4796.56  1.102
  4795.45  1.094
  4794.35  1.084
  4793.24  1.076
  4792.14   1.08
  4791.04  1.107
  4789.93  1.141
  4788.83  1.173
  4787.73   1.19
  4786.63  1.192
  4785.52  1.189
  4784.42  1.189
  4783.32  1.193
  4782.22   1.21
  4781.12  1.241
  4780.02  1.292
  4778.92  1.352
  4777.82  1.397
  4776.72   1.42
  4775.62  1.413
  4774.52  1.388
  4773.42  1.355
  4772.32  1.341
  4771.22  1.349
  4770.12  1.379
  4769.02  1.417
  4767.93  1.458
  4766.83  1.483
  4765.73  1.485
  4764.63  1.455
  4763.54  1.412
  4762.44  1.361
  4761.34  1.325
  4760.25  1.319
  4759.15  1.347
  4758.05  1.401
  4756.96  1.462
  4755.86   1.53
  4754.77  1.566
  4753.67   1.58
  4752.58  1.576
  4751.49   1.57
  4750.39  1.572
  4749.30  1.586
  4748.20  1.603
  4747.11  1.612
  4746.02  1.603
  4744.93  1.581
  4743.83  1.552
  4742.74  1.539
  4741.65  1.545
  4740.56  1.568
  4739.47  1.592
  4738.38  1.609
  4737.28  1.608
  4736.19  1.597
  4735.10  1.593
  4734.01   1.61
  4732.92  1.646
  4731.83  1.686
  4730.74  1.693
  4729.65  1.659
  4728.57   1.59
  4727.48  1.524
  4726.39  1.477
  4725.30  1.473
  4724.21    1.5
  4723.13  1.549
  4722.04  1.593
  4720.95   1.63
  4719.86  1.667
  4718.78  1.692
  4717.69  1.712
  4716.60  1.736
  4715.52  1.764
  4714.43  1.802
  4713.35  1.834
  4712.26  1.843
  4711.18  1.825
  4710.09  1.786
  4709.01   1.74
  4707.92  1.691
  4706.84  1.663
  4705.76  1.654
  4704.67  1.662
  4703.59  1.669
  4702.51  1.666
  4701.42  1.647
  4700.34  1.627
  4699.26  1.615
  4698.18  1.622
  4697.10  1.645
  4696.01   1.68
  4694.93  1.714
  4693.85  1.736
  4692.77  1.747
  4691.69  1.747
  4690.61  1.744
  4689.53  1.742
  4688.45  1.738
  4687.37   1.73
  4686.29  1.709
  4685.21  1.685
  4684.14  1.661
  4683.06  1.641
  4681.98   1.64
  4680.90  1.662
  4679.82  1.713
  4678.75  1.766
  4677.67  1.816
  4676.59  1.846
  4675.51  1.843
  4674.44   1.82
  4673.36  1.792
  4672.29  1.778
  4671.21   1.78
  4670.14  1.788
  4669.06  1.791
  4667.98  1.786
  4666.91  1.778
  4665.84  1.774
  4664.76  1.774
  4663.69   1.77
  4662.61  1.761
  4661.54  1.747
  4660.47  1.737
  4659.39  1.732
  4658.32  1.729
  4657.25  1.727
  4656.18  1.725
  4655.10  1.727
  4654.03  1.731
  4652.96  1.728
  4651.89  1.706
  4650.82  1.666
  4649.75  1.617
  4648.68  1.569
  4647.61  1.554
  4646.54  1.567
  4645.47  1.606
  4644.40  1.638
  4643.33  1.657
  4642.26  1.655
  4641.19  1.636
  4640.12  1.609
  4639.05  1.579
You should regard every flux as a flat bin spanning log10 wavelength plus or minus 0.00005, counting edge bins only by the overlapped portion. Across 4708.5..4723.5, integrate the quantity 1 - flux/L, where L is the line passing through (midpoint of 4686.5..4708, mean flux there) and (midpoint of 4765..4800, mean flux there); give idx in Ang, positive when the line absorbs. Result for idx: -1.3 Ang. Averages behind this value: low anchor 1.69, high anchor 1.26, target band 1.73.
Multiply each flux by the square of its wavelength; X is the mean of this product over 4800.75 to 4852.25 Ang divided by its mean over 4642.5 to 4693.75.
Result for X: 0.72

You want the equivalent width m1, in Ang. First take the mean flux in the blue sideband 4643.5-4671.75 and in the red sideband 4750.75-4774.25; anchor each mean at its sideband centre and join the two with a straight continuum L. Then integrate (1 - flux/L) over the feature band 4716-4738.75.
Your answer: -1.2 Ang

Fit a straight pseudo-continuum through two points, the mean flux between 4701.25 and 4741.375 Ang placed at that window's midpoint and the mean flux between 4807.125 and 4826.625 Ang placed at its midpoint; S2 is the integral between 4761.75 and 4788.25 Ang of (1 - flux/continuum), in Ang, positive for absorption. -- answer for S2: 0.9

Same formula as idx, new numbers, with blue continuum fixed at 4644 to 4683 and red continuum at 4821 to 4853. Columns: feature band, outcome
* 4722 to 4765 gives -2.6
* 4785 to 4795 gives 1.2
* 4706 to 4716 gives -1.3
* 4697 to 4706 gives -0.3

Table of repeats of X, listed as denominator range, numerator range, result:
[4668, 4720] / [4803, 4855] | 0.70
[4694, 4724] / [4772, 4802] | 0.75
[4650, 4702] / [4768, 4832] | 0.74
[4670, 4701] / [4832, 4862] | 0.69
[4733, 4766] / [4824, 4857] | 0.76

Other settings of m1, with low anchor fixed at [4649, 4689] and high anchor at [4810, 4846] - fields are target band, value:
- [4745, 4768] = -1.4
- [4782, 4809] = 1.7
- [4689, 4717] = -1.8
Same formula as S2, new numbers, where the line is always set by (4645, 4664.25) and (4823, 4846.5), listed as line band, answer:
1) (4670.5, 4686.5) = -1.3 Ang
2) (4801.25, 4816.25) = 0.2 Ang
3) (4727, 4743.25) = -1.9 Ang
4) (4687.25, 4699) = -1.1 Ang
